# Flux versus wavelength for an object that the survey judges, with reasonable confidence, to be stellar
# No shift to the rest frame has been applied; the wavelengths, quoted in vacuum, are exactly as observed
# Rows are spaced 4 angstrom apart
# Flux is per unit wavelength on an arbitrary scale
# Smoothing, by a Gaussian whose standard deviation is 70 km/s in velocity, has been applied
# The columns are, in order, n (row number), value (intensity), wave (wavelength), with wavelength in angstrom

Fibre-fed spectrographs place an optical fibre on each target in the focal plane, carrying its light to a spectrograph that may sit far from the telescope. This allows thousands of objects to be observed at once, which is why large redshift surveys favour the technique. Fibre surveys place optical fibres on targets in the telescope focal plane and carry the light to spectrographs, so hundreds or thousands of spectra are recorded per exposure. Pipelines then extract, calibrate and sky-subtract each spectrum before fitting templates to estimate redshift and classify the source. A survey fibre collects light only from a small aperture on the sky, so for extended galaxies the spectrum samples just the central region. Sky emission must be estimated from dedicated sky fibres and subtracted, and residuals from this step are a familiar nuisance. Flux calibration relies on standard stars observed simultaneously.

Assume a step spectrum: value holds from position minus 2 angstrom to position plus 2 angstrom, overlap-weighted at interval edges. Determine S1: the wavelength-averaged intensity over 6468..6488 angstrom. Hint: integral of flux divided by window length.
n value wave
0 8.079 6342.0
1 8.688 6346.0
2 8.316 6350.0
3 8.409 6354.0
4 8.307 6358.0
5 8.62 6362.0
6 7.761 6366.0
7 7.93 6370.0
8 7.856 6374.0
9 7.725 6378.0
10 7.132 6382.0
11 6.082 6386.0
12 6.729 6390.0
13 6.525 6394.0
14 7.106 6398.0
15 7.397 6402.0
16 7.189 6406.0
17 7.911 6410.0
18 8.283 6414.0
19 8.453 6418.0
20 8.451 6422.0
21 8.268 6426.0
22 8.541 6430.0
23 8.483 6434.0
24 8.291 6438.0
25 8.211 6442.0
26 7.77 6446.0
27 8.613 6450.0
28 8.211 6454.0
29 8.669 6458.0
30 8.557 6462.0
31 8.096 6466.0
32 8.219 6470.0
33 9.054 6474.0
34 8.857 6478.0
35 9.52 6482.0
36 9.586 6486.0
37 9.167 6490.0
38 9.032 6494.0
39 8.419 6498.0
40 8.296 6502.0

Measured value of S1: 9.05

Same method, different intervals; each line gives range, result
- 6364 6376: 7.85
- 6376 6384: 7.43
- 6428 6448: 8.26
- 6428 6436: 8.51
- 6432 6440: 8.39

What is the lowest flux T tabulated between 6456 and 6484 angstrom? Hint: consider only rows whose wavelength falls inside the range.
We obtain 8.096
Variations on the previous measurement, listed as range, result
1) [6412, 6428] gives 8.268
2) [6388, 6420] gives 6.525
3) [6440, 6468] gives 7.77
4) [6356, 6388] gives 6.082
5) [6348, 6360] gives 8.307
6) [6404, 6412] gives 7.189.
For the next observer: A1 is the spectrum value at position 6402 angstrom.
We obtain 7.397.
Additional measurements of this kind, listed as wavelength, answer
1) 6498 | 8.419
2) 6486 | 9.586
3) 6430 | 8.541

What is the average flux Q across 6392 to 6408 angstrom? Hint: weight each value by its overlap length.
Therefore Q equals 7.05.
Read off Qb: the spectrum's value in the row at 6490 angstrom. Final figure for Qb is 9.167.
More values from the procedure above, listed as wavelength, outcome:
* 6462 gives 8.557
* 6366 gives 7.761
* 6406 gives 7.189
